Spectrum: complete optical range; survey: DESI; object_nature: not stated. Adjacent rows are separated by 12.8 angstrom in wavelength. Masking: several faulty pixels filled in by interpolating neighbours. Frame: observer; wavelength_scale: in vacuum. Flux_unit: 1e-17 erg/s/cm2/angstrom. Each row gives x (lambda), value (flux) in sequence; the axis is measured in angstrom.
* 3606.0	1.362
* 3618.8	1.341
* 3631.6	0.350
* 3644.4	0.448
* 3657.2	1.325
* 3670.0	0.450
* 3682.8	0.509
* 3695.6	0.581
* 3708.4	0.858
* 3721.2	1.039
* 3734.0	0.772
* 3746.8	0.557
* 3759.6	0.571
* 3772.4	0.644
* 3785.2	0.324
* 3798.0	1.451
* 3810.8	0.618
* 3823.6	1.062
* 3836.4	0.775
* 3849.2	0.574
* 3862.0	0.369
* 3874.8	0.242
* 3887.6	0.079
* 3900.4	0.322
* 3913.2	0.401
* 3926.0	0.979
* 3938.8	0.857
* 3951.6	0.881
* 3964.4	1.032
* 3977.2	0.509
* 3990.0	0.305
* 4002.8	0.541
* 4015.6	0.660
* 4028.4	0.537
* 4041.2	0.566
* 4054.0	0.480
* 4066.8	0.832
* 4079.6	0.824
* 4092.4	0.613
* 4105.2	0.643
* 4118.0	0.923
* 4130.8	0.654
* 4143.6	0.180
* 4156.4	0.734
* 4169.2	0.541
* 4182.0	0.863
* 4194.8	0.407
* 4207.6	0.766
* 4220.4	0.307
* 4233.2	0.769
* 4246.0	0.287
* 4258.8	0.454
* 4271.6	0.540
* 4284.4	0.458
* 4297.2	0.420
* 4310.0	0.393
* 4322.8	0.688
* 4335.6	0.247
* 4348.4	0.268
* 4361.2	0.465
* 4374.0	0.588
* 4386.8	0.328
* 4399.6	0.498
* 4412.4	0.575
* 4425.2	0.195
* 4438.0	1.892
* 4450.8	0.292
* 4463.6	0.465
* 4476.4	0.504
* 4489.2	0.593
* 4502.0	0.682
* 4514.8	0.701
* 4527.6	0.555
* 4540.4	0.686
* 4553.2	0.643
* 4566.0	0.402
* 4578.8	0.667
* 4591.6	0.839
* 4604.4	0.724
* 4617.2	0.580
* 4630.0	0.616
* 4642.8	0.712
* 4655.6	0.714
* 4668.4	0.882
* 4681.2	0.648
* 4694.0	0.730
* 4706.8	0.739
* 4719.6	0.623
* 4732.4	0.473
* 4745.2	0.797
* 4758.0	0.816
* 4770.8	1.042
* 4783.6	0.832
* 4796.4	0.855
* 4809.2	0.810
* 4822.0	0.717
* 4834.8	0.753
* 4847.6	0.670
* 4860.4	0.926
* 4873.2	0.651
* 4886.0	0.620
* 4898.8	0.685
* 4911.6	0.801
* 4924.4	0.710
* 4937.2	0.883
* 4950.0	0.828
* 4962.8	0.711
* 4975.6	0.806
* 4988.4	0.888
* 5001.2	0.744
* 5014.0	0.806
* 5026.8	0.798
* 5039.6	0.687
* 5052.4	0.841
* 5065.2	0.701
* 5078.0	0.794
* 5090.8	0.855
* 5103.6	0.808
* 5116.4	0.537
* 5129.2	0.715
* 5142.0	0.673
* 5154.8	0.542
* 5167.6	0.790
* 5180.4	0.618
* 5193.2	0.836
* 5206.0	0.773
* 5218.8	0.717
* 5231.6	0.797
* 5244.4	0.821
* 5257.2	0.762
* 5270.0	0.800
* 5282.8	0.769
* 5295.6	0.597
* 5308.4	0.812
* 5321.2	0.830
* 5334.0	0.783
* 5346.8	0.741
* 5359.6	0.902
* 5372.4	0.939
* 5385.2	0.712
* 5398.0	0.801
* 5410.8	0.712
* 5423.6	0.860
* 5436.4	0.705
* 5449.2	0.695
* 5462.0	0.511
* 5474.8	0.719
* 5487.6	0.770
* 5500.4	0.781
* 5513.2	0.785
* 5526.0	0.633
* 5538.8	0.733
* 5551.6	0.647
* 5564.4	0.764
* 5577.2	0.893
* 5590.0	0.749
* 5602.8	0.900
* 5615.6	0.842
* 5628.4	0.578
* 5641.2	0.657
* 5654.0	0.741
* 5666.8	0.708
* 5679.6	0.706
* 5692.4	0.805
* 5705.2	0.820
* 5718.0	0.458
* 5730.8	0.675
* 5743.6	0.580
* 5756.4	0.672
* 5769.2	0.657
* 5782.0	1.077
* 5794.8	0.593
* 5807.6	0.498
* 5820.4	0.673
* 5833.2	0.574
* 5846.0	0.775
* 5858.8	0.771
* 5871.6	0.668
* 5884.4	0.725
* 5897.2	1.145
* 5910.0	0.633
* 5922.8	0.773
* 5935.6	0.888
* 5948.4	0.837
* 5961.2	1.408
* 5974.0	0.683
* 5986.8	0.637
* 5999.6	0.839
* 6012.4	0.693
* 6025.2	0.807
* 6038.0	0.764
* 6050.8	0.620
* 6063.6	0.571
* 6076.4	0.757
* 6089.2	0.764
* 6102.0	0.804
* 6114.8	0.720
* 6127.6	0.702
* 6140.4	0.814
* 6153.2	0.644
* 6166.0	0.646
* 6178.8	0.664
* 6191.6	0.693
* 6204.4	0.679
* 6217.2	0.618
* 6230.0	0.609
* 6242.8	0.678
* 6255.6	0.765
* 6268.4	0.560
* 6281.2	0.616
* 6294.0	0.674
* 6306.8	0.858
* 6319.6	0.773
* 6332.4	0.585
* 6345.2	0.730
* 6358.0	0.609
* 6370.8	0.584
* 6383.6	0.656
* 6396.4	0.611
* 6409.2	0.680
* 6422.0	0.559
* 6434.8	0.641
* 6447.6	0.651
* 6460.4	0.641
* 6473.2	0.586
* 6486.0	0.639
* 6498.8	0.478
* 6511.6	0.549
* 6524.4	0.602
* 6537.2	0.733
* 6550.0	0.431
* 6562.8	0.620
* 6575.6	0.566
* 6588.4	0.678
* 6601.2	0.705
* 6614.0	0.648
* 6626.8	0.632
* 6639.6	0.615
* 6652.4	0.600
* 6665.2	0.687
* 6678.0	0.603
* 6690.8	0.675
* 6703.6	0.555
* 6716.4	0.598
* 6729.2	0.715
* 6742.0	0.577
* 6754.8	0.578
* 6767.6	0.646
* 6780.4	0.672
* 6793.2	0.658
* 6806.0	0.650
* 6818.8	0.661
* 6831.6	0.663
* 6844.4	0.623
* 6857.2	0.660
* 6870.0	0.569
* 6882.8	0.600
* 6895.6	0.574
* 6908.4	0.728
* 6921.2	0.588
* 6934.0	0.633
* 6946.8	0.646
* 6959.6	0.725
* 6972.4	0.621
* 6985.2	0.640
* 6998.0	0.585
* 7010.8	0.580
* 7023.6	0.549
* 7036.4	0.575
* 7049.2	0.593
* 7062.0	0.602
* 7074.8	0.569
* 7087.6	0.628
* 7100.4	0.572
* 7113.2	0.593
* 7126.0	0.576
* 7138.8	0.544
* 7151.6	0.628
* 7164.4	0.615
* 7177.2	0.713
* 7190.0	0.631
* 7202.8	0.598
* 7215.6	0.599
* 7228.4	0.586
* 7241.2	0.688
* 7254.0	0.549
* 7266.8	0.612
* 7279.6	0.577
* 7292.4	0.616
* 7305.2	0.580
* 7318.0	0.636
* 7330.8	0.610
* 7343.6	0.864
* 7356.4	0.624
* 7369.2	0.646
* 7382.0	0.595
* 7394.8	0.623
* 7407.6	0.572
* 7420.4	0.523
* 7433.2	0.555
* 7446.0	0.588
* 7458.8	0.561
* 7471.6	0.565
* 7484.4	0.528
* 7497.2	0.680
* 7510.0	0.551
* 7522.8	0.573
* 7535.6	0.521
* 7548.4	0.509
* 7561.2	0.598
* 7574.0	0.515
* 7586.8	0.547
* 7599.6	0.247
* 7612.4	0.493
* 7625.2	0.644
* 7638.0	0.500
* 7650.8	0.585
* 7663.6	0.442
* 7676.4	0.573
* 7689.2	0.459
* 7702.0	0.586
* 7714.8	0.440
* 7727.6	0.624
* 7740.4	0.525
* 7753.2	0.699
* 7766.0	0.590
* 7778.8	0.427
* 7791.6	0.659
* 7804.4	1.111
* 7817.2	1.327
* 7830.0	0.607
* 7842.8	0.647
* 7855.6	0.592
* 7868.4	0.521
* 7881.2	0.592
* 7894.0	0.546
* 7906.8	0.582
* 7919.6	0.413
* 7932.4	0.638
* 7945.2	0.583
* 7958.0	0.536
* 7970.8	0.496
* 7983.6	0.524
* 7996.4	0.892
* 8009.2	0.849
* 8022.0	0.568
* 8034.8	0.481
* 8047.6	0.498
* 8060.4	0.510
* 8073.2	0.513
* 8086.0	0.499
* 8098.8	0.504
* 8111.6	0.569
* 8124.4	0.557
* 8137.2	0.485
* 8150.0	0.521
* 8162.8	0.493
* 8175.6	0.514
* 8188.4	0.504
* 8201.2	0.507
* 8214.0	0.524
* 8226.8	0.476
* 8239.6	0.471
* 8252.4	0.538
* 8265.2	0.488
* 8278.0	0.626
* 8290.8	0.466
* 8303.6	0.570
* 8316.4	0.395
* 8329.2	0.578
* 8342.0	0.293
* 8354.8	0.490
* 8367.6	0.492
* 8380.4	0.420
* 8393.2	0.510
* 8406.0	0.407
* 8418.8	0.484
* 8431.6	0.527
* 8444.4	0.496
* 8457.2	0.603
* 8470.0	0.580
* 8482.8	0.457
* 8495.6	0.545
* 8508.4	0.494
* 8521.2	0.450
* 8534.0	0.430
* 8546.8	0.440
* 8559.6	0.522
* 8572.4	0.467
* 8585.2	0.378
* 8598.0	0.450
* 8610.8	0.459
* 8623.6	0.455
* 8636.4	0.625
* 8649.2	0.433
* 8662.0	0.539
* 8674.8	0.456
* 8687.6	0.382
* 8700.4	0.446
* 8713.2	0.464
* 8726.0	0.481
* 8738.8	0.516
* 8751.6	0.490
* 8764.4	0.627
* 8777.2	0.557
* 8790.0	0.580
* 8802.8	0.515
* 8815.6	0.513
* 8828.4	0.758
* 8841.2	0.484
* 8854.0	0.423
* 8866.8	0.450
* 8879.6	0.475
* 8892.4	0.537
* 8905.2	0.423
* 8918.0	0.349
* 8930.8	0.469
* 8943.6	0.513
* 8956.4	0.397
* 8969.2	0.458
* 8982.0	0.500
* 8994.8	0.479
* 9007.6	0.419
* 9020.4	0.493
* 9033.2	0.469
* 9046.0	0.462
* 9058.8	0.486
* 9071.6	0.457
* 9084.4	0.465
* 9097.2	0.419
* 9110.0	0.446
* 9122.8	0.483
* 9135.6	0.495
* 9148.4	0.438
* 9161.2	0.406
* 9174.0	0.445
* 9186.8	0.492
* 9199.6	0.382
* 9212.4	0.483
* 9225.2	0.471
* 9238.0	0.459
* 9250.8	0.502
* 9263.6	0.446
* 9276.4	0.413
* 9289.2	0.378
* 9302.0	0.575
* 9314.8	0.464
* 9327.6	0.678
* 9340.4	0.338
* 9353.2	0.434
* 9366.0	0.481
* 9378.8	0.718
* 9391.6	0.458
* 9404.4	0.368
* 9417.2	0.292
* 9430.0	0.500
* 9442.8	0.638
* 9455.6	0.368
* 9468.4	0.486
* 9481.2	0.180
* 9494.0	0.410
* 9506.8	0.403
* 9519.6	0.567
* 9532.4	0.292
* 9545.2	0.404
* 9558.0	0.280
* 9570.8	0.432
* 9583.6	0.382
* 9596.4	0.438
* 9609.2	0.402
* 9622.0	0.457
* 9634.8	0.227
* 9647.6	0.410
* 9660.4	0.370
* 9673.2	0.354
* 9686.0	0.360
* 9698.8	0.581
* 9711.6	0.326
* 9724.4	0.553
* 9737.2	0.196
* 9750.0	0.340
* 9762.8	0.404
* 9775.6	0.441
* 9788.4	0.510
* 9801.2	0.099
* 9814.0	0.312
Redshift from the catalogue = 0.190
